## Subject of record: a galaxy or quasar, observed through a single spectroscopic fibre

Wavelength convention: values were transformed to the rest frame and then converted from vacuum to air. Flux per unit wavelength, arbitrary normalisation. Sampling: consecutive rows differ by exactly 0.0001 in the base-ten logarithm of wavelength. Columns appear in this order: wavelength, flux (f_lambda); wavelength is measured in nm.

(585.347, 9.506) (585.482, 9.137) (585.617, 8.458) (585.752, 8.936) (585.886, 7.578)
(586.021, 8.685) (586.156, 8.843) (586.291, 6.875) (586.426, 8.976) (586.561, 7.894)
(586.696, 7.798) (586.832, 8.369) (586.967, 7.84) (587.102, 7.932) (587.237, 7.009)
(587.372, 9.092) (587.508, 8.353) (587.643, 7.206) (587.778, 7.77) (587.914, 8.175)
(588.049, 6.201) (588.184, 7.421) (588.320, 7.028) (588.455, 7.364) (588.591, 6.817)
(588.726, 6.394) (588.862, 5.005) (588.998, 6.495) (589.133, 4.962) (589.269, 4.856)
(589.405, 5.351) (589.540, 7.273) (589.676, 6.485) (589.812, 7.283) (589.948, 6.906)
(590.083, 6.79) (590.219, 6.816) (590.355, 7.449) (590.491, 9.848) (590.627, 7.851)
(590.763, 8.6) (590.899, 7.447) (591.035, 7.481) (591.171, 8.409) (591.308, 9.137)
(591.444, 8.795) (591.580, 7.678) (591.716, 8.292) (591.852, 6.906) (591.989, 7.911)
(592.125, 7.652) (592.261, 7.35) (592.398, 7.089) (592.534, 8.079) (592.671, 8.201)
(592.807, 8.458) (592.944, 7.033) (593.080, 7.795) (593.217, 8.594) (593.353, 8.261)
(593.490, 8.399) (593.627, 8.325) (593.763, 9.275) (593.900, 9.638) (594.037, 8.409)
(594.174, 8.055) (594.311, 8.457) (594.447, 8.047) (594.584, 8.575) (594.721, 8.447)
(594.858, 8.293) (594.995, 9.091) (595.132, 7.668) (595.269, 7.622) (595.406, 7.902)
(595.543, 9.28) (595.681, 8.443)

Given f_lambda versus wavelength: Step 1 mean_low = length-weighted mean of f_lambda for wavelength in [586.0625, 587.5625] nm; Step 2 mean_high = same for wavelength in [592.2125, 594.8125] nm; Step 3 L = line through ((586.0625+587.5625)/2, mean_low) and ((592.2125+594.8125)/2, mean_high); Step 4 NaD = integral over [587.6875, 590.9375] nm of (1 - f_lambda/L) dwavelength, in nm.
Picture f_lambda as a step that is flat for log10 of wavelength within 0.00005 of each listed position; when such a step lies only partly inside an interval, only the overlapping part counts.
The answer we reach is 0.48 nm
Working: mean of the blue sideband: 8.09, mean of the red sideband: 8.24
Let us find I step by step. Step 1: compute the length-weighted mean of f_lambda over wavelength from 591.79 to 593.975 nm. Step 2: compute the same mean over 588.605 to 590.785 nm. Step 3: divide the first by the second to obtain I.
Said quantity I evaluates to 1.2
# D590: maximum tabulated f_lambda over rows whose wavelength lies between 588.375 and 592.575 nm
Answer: 9.848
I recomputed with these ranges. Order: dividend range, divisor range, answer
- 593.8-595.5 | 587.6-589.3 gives 1.27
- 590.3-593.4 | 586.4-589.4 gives 1.12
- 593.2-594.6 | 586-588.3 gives 1.09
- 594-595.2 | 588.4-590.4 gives 1.30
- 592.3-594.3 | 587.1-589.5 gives 1.21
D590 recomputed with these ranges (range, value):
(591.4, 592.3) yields 8.795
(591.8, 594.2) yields 9.638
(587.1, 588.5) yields 9.092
